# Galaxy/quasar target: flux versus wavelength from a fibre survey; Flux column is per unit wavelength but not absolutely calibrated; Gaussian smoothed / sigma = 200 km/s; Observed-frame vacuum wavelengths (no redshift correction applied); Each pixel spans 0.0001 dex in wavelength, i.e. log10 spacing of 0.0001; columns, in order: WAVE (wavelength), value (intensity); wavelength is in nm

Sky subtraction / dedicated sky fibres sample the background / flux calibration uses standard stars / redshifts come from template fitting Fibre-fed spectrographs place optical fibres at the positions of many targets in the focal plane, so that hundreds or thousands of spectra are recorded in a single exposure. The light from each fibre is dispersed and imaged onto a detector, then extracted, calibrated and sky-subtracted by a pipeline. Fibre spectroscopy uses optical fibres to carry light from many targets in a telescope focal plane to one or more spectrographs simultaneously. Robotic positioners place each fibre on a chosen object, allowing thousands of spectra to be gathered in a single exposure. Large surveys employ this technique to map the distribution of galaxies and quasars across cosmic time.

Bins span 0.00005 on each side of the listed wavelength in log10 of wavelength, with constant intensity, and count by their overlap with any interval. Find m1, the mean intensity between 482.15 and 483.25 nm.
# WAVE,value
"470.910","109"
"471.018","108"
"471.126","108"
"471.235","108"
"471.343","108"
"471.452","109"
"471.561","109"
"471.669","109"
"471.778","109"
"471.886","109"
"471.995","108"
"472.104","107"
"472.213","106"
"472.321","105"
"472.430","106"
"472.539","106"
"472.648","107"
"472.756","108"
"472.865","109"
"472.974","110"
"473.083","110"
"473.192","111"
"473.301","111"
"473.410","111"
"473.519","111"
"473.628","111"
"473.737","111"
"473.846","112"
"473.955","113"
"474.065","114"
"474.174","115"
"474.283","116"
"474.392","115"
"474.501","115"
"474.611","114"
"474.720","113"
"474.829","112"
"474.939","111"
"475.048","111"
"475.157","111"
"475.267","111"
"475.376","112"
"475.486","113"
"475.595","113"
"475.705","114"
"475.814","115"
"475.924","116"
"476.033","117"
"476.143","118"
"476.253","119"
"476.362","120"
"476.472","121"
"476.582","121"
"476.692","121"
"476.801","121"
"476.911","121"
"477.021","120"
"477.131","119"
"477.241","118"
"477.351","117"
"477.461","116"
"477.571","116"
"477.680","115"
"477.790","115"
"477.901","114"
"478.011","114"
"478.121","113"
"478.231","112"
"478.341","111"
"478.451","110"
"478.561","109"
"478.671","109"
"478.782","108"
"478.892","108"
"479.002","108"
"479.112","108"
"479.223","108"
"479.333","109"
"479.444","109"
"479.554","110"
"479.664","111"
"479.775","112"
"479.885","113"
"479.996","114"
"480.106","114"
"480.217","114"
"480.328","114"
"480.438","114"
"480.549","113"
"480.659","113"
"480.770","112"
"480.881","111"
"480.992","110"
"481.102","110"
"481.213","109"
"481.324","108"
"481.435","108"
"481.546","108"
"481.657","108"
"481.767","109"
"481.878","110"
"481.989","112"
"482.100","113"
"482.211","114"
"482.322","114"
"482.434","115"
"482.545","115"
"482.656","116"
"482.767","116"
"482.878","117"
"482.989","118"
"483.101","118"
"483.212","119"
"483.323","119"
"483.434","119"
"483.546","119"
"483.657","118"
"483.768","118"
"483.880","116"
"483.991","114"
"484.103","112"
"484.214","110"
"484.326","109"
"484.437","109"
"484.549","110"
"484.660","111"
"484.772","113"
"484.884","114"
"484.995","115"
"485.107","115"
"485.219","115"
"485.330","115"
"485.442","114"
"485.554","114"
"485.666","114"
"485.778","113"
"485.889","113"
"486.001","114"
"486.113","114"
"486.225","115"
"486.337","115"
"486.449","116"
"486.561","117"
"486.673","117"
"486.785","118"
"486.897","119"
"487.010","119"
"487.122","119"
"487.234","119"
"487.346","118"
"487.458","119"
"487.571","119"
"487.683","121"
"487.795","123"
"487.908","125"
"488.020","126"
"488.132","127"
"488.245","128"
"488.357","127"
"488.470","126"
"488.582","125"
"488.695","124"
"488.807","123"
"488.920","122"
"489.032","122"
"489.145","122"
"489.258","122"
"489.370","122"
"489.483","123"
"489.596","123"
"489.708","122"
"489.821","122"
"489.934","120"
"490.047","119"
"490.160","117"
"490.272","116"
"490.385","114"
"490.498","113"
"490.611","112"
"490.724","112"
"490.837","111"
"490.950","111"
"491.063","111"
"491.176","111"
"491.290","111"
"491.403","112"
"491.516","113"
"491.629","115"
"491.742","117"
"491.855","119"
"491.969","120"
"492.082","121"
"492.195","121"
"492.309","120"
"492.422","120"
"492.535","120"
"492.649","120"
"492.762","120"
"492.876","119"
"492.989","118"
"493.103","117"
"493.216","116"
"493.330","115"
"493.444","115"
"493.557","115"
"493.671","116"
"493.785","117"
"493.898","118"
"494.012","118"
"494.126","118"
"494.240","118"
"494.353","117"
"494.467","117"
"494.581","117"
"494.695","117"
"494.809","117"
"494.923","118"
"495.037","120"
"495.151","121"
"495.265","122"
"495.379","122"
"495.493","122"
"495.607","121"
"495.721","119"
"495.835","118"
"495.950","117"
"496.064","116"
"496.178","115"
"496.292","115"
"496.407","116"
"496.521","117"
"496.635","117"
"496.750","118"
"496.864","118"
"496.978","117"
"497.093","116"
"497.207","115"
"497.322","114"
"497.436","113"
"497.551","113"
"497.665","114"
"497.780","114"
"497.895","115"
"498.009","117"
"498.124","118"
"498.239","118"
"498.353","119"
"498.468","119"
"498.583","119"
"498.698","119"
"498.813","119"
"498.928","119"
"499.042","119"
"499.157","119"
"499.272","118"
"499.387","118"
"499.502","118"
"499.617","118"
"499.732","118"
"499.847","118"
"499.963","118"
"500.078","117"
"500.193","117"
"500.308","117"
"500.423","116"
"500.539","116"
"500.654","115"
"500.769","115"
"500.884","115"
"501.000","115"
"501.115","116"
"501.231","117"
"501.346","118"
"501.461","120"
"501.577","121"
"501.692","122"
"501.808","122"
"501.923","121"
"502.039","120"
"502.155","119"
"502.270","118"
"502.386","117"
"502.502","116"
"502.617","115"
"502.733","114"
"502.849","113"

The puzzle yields 116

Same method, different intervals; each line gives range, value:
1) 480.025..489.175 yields 116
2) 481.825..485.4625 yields 115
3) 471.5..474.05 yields 109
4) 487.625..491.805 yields 119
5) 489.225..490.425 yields 120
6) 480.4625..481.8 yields 110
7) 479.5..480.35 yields 113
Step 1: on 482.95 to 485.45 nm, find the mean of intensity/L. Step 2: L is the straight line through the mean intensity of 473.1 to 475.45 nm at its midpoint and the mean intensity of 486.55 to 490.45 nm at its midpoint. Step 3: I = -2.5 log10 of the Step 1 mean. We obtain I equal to 0.04 mag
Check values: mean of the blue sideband 112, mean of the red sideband 121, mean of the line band 115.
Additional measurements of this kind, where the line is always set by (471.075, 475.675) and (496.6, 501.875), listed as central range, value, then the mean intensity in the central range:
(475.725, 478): -0.06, 118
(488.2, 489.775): -0.08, 124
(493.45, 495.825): -0.02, 118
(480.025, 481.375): 0.00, 112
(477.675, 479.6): 0.01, 110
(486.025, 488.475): -0.06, 120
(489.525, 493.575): -0.01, 117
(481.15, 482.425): 0.02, 110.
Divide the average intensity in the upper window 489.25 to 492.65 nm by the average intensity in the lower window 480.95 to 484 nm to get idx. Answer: 1.03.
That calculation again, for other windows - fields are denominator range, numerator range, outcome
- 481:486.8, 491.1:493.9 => 1.03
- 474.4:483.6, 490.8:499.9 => 1.03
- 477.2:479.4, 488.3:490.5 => 1.09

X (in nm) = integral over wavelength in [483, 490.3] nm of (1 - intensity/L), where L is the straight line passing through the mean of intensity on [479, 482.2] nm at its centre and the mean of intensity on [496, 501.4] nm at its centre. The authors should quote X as -0.35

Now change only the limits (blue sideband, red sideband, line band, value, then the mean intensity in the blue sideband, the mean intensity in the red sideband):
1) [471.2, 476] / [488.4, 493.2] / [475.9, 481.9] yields 0.00 nm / 111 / 118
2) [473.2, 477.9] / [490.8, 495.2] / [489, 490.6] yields -0.04 nm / 115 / 117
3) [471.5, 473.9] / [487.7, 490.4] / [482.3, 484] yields 0.01 nm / 109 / 123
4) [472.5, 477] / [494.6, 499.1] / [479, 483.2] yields 0.10 nm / 114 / 118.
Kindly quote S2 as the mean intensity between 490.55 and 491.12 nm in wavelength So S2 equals 111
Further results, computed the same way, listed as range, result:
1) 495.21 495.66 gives 122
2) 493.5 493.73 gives 115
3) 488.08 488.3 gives 127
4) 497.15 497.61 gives 114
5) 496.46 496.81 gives 117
